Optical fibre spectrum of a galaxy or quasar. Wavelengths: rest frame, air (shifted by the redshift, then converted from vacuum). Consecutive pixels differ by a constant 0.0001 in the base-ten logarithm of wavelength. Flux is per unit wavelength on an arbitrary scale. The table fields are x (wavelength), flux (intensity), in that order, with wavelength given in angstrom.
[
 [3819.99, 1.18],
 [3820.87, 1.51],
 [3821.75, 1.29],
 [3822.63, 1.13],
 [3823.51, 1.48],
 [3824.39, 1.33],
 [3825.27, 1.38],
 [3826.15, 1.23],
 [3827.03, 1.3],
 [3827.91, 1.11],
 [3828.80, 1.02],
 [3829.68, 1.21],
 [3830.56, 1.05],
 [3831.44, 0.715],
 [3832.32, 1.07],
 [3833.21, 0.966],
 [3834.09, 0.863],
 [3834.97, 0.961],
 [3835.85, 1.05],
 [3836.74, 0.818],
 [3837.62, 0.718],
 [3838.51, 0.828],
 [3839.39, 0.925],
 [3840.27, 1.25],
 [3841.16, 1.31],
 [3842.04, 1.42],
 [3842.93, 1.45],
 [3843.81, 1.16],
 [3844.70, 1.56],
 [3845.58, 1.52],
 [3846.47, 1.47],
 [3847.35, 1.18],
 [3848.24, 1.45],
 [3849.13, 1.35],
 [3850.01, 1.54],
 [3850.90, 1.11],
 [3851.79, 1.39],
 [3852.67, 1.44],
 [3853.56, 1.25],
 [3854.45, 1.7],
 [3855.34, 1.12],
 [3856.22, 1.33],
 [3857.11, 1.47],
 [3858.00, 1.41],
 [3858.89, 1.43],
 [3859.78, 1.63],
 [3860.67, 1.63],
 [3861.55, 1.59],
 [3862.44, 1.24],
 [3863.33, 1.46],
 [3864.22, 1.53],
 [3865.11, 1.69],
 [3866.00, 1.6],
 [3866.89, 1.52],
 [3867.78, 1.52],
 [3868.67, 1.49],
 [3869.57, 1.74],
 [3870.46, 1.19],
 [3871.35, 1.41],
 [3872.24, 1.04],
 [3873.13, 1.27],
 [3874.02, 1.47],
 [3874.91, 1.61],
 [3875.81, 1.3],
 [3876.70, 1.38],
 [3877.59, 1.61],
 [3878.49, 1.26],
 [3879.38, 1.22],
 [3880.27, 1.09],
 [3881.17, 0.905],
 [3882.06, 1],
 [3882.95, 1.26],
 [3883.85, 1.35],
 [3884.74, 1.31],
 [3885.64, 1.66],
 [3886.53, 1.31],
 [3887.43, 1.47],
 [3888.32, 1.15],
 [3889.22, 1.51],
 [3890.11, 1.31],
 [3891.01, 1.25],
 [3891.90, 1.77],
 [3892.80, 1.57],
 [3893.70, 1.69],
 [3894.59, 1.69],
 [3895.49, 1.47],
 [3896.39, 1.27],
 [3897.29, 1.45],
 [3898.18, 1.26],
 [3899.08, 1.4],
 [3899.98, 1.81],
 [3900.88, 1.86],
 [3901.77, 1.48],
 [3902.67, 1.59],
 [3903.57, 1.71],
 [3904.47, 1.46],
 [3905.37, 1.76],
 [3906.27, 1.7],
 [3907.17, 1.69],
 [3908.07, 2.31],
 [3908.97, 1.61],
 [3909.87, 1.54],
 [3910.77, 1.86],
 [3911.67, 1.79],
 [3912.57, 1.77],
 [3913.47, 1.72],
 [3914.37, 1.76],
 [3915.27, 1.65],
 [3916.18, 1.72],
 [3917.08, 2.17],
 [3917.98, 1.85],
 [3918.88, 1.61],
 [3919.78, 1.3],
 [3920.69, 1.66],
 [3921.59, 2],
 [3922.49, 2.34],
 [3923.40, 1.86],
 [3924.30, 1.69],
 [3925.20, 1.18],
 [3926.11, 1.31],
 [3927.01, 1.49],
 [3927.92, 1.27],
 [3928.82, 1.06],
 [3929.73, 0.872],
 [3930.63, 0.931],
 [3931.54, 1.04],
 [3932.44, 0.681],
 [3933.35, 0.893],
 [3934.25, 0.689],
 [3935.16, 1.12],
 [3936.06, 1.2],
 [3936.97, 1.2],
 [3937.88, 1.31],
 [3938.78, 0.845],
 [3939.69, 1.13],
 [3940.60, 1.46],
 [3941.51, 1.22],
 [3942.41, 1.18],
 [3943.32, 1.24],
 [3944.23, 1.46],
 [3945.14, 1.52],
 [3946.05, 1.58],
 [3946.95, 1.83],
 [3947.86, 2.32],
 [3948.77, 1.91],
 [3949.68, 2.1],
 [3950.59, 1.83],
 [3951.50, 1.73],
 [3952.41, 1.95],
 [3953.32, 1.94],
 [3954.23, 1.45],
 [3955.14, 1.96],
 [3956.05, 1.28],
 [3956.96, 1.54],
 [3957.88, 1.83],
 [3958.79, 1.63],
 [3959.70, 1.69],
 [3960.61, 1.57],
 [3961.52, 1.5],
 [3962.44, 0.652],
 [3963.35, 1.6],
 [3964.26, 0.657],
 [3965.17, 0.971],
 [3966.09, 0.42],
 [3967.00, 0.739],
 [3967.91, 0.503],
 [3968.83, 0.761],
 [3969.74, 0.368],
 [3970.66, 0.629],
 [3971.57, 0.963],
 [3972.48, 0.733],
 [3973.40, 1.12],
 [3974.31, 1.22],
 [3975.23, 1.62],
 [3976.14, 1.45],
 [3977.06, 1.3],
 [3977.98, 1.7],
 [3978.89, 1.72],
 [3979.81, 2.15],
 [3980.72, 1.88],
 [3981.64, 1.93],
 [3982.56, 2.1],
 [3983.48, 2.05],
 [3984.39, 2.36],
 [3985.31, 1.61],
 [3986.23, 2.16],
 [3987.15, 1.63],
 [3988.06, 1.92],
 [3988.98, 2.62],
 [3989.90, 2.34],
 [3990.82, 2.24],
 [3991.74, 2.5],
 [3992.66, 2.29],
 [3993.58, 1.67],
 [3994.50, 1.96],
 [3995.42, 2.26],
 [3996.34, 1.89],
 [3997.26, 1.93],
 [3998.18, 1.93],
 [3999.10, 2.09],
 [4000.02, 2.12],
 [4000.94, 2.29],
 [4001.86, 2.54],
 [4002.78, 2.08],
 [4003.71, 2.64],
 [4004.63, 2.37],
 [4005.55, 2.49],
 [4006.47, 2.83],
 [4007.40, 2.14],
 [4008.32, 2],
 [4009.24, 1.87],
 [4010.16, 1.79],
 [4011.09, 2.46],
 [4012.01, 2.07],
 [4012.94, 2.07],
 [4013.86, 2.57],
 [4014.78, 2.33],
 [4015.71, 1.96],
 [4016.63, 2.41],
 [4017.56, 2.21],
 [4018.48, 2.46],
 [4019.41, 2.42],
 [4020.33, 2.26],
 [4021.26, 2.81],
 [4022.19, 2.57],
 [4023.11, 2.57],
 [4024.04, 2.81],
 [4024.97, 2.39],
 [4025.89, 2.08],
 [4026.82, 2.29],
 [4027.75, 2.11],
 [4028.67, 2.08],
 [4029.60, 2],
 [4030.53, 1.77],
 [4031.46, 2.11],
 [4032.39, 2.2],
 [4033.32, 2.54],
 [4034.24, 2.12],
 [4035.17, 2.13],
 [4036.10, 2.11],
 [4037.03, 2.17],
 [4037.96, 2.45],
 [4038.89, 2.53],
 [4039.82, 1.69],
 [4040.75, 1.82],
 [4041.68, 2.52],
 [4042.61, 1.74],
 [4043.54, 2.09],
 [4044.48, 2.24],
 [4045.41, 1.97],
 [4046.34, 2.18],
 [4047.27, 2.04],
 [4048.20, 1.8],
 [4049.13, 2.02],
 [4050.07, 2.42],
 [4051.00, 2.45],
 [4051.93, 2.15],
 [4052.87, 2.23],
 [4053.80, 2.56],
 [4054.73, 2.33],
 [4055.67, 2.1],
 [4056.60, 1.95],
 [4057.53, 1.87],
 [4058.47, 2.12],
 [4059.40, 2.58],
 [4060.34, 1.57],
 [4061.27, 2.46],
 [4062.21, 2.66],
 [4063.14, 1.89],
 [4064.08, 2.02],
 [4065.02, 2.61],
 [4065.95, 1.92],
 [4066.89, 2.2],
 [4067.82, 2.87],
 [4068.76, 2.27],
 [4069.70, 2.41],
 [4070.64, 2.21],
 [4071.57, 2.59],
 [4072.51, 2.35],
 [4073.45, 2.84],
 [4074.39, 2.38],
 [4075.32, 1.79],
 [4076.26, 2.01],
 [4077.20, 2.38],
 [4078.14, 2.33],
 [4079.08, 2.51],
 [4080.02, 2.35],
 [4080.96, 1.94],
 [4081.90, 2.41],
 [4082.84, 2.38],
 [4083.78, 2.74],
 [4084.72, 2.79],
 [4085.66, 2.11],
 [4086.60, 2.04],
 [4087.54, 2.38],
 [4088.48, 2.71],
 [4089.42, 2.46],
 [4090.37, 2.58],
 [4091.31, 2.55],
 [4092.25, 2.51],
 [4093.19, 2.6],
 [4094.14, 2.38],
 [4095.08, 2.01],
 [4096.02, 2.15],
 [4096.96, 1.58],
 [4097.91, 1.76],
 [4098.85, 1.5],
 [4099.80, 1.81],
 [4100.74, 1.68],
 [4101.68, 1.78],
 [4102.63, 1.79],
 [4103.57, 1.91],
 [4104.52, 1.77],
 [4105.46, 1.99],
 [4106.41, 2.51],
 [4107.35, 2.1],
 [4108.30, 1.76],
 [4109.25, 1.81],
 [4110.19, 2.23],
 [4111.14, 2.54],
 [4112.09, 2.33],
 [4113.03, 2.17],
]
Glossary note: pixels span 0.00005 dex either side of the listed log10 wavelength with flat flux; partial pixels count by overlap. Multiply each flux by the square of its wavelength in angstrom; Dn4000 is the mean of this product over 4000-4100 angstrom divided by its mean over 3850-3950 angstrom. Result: 1.66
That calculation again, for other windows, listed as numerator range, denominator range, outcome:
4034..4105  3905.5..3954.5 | 1.54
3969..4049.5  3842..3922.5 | 1.46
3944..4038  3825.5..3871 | 1.58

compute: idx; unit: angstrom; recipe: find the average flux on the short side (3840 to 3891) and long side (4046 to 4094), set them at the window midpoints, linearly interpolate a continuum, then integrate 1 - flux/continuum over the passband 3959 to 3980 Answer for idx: 8.3 angstrom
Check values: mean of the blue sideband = 1.39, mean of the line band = 1.13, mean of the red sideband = 2.31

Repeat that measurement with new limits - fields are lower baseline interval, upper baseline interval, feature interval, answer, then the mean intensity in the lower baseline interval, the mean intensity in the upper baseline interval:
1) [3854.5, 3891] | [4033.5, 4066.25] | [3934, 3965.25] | 4.6 angstrom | 1.39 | 2.16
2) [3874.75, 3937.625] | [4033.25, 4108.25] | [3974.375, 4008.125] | -4.0 angstrom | 1.47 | 2.2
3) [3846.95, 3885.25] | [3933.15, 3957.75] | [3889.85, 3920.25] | -4.4 angstrom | 1.38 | 1.49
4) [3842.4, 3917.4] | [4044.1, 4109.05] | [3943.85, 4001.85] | 5.6 angstrom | 1.49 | 2.21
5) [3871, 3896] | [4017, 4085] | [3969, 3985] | 3.4 angstrom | 1.37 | 2.26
